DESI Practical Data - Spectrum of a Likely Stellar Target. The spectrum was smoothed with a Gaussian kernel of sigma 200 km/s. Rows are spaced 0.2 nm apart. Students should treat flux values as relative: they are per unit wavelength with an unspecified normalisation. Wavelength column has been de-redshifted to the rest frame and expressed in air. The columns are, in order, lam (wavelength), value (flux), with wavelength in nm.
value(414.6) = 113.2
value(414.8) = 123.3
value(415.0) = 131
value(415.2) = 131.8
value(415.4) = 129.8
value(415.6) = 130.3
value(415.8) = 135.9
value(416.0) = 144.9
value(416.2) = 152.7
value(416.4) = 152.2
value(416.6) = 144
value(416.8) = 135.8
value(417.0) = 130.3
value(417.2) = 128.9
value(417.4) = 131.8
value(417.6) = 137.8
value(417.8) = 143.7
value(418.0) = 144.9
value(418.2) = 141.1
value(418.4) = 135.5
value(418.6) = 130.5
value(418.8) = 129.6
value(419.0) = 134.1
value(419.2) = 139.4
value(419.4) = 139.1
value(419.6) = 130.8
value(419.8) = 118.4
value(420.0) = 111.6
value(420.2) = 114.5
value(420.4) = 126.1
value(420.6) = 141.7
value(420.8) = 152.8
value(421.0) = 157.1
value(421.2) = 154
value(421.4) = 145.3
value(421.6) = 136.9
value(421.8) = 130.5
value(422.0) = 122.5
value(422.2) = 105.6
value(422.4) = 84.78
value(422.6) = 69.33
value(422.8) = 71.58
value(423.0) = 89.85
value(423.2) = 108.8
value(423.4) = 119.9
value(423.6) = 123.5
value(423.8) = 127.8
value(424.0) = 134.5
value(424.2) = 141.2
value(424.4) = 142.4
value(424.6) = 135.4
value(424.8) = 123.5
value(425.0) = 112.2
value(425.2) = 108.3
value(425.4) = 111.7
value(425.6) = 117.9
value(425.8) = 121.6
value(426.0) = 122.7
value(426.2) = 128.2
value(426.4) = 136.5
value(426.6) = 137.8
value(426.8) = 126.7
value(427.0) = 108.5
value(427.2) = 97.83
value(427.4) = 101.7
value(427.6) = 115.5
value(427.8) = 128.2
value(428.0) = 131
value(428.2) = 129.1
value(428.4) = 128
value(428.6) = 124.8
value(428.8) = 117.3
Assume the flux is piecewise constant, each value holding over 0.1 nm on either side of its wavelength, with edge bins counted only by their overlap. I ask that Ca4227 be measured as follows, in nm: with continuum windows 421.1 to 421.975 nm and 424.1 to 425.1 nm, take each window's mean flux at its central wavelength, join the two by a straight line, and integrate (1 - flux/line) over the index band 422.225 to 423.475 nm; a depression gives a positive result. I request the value 0.413 nm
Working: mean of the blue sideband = 140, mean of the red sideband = 131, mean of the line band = 91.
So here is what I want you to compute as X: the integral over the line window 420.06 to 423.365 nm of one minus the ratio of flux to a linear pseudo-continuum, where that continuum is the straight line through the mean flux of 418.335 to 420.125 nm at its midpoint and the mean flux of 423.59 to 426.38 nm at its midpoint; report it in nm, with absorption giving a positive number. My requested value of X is 0.22 nm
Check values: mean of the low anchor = 130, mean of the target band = 119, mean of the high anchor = 125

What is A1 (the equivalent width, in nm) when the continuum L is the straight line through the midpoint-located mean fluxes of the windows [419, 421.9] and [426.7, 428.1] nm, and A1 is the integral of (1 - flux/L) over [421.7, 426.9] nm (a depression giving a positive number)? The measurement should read 0.27 nm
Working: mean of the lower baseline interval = 136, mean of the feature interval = 117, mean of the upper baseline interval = 116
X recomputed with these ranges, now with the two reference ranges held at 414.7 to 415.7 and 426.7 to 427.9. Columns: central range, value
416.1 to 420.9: -0.40 nm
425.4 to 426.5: -0.09 nm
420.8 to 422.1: -0.23 nm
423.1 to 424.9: -0.17 nm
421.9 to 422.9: 0.24 nm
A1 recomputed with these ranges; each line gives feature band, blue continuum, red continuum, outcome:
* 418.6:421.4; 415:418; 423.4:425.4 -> -0.04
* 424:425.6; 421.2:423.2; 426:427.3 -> -0.12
